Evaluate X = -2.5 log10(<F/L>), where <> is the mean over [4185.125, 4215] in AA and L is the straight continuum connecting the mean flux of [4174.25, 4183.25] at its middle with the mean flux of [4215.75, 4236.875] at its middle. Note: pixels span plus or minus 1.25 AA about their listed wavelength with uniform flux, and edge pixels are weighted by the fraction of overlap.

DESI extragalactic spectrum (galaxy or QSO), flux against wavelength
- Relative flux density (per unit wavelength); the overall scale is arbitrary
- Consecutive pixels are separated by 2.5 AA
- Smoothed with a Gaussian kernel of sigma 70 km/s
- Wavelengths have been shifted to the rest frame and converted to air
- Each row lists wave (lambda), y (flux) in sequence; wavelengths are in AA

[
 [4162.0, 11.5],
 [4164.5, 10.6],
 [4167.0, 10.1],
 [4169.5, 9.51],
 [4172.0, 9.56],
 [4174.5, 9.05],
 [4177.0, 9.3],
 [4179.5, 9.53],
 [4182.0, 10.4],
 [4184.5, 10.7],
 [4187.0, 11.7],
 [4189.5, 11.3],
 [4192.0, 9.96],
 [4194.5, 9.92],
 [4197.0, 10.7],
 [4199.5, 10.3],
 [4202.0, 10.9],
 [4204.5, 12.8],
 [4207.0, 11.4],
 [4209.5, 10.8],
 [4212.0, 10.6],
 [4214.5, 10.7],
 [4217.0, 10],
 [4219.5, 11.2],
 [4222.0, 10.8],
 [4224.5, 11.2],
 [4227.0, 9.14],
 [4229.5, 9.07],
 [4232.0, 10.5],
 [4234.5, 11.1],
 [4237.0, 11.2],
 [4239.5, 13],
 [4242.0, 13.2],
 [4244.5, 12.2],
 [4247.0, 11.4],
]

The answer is -0.10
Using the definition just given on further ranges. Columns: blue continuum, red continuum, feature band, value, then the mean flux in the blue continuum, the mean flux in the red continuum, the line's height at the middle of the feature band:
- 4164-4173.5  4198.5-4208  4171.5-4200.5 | 0.04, 9.87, 11.4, 10.6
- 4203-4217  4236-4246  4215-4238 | 0.13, 11.1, 12.4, 11.8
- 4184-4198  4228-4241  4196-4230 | 0.01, 10.7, 11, 10.8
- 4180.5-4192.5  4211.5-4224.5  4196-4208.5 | -0.04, 10.8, 10.7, 10.8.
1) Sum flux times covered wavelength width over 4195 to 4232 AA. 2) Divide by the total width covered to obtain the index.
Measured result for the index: 10.7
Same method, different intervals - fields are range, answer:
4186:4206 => 10.9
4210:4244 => 10.9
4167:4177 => 9.46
